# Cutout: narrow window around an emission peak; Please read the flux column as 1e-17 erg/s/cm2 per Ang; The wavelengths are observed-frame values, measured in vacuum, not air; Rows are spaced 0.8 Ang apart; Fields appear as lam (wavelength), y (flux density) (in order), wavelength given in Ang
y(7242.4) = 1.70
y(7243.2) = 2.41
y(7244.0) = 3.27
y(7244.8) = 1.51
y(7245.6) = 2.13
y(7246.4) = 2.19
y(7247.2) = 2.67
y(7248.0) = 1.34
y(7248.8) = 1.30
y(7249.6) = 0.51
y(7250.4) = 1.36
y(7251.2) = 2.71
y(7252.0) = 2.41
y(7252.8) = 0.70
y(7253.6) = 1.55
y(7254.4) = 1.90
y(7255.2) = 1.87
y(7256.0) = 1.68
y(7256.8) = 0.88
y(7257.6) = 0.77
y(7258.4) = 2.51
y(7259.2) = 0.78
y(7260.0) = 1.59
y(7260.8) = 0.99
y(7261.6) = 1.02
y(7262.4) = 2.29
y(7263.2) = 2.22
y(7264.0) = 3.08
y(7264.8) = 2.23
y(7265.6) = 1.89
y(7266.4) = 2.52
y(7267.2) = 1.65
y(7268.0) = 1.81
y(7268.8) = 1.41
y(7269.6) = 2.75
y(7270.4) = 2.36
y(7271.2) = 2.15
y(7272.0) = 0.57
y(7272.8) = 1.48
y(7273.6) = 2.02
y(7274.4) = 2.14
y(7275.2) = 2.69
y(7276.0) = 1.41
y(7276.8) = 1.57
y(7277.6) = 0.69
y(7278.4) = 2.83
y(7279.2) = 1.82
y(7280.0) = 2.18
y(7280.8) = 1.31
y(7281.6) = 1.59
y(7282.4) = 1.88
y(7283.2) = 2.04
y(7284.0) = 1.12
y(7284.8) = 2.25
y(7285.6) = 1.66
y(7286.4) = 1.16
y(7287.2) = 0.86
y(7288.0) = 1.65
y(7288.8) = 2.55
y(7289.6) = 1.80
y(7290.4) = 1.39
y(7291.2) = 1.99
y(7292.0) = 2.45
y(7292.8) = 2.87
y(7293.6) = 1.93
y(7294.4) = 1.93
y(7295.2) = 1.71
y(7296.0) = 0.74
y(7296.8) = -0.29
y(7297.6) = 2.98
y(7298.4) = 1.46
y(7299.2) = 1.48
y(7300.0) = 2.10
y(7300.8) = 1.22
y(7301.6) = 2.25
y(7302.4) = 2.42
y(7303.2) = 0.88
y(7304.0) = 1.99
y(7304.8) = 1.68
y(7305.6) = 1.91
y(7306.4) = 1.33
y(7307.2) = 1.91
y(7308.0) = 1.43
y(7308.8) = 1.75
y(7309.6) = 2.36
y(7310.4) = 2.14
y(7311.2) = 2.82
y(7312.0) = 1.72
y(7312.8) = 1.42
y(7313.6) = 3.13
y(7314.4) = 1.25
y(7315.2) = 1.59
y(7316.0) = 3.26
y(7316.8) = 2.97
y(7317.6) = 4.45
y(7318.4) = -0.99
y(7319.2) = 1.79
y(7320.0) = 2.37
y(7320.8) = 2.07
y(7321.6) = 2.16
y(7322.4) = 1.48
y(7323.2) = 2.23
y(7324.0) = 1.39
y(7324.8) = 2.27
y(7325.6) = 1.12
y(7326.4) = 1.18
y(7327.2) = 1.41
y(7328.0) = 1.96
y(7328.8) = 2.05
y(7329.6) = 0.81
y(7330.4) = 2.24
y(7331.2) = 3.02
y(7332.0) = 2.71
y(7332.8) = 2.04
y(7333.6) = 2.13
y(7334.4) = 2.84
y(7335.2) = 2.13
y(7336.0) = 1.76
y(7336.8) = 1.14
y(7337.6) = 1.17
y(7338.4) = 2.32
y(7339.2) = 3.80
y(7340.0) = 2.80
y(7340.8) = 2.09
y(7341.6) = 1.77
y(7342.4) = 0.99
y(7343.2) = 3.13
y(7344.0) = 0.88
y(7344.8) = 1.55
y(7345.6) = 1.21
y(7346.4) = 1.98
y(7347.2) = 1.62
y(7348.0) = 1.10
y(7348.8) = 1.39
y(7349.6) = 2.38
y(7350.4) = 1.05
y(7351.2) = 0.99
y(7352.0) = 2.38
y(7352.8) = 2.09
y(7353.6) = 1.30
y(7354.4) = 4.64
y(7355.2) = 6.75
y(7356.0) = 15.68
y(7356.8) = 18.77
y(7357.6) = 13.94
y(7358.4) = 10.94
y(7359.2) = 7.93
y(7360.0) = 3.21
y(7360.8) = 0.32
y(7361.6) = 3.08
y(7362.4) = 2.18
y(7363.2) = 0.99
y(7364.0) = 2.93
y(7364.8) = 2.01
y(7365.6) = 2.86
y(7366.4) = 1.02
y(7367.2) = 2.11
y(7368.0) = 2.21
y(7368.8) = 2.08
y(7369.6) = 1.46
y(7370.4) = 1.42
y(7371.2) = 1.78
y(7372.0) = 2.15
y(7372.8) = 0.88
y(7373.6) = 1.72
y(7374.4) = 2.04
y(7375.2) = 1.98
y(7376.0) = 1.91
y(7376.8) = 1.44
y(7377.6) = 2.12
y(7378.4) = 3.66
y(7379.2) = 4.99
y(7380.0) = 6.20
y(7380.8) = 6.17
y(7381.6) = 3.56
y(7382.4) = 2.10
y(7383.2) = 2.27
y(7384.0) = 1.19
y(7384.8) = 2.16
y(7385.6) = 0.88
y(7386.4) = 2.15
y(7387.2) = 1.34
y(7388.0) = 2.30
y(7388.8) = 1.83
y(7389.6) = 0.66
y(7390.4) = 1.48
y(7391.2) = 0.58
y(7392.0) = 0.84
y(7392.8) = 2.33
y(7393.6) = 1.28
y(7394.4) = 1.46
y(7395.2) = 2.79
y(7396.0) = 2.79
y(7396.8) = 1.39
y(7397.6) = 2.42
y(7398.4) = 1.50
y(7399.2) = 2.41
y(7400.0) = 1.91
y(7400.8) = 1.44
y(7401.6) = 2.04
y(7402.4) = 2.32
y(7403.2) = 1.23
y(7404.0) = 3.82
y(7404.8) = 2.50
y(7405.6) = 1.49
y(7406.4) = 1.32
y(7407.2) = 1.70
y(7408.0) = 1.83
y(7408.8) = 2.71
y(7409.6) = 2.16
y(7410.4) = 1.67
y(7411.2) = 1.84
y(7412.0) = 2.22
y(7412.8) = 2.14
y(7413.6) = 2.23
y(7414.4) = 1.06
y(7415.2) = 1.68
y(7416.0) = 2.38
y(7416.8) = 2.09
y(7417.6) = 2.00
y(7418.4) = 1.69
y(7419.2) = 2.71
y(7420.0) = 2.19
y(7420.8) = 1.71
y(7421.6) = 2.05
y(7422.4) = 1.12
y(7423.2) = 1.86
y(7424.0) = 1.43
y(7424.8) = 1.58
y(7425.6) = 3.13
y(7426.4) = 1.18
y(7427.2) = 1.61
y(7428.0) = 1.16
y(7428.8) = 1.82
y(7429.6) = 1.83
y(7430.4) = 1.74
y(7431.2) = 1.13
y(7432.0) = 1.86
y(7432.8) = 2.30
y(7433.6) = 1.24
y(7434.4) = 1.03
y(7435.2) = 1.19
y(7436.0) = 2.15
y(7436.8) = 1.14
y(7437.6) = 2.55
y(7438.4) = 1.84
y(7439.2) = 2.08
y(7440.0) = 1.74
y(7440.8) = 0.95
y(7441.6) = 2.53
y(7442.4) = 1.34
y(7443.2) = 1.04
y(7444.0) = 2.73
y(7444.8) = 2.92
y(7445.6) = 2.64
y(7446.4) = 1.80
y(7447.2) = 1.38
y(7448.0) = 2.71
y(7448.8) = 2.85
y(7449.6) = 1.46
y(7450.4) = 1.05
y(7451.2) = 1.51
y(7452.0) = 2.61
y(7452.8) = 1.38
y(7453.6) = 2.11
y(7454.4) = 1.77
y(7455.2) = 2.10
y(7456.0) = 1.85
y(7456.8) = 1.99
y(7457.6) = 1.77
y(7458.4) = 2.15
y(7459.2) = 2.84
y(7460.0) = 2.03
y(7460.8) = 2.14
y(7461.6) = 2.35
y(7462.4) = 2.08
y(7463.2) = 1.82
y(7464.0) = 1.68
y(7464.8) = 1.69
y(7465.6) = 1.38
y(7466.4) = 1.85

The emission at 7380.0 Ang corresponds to [N II] 6583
